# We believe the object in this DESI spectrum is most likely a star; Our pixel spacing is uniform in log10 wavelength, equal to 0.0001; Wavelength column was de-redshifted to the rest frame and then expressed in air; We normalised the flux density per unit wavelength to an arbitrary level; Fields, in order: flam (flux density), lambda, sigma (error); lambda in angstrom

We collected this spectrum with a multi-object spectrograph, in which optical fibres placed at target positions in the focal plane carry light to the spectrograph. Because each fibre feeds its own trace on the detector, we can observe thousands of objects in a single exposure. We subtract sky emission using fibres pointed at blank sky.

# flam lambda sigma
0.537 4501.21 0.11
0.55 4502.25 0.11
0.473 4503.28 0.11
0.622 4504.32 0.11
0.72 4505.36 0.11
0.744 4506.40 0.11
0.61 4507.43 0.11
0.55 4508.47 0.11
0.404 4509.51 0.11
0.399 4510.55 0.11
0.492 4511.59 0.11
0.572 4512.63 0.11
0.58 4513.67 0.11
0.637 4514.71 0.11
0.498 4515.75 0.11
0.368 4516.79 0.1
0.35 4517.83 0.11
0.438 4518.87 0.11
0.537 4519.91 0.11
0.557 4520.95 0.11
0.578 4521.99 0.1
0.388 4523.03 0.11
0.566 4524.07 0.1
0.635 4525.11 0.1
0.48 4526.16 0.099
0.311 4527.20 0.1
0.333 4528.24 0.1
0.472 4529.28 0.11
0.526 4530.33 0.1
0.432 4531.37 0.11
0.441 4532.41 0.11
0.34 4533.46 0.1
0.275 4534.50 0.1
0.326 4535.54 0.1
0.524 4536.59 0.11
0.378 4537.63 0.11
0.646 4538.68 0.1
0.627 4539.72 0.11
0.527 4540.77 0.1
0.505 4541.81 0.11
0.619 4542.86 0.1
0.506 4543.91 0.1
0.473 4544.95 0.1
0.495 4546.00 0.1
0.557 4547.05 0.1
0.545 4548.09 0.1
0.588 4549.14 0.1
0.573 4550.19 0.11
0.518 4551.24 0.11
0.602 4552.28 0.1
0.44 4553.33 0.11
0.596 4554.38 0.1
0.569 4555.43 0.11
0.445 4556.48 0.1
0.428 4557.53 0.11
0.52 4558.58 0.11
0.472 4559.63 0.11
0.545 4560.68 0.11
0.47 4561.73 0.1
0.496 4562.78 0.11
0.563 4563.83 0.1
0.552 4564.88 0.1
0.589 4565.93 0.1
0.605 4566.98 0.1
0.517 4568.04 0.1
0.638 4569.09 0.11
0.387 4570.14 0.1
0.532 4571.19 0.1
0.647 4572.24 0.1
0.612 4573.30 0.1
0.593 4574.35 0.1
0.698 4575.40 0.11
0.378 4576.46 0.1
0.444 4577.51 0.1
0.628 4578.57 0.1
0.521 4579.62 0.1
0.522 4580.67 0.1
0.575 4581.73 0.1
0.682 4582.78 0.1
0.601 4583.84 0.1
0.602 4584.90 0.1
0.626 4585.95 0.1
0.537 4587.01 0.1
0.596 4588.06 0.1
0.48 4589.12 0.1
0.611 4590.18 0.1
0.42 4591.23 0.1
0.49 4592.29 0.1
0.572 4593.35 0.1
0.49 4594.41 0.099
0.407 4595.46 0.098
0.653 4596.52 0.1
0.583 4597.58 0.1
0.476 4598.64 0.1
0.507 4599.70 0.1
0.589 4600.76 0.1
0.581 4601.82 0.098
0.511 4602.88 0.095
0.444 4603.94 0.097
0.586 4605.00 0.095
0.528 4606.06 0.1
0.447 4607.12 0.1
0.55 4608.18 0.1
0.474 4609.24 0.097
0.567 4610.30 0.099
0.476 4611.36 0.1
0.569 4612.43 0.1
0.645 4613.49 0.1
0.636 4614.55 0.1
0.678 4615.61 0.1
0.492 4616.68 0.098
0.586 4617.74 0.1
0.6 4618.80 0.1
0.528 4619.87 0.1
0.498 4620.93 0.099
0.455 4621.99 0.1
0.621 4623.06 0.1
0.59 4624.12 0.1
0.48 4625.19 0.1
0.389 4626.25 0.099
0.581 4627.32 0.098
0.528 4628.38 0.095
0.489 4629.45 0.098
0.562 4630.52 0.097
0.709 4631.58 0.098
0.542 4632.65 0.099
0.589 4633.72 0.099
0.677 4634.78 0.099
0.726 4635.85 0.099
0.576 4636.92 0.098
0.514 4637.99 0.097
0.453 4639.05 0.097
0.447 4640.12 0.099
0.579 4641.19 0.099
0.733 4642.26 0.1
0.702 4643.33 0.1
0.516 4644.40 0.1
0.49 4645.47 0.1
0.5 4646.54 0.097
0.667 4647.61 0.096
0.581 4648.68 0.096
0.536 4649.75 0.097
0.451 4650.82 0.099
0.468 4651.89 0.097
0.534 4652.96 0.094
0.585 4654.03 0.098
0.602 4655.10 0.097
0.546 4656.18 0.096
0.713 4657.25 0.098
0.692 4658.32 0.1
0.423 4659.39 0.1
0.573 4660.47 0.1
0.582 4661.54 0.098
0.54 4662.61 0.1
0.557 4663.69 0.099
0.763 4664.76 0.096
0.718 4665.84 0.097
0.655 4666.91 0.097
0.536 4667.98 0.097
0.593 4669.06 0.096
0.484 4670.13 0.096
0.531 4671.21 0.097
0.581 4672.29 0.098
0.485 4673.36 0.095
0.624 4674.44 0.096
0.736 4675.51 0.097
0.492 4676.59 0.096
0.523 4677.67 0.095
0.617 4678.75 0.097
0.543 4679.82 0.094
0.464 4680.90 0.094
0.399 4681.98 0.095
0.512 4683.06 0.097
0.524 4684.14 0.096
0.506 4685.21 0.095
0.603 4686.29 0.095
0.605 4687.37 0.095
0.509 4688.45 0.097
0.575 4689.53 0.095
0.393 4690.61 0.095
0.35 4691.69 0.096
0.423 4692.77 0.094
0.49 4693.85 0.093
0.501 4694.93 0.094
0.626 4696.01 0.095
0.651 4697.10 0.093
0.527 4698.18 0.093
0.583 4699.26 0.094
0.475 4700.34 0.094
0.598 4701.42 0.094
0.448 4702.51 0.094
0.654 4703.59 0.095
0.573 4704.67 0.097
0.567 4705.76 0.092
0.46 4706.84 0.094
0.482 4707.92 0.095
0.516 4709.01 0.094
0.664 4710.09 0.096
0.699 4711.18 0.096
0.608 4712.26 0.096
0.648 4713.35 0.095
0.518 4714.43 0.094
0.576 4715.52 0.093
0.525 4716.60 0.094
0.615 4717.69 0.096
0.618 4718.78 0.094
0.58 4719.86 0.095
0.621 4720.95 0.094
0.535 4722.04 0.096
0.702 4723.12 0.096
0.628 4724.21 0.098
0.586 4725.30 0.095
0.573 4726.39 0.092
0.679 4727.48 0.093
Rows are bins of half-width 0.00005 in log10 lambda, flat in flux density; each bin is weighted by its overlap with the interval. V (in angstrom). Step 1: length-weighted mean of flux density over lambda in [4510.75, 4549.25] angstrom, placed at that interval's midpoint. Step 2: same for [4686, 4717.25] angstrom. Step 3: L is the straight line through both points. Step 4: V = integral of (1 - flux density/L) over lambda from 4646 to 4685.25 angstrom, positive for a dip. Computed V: -2.20 angstrom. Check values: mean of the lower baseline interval 0.488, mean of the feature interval 0.564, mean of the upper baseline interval 0.546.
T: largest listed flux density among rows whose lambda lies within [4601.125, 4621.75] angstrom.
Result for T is 0.678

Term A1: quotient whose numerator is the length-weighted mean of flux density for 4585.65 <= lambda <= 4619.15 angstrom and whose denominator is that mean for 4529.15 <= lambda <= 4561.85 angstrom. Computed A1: 1.1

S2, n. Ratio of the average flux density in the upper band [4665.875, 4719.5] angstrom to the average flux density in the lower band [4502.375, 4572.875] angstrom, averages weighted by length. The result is 1.1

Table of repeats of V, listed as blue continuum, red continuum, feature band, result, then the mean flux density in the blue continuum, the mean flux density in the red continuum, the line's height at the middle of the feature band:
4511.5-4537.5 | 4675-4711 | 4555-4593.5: -4.7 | 0.465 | 0.534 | 0.485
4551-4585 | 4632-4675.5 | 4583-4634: 1.4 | 0.545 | 0.579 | 0.561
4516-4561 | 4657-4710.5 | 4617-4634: -0.6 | 0.489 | 0.552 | 0.527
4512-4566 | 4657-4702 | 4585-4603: -0.6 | 0.499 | 0.553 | 0.52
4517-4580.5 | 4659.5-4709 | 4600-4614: -0.3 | 0.509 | 0.546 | 0.525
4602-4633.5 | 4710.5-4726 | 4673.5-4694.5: 2.3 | 0.544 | 0.604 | 0.584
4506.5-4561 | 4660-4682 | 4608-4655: -0.5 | 0.498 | 0.575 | 0.553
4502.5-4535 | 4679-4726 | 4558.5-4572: -0.6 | 0.495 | 0.551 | 0.509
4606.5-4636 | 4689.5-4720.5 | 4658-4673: -0.9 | 0.558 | 0.55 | 0.554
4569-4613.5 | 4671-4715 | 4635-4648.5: -0.8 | 0.544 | 0.544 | 0.544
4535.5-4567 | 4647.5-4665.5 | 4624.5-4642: 0.3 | 0.528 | 0.577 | 0.566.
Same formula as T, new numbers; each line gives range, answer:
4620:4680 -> 0.763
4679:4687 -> 0.603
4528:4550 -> 0.646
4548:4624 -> 0.698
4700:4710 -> 0.654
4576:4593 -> 0.682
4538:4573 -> 0.647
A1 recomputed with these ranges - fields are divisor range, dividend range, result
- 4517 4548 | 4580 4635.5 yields 1.15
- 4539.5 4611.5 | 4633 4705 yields 1.04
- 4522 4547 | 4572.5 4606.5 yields 1.16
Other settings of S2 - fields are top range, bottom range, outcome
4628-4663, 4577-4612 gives 1.06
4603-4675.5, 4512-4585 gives 1.09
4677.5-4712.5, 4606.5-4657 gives 0.96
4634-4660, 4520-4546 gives 1.19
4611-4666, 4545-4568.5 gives 1.08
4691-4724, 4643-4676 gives 0.97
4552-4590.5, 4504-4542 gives 1.11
